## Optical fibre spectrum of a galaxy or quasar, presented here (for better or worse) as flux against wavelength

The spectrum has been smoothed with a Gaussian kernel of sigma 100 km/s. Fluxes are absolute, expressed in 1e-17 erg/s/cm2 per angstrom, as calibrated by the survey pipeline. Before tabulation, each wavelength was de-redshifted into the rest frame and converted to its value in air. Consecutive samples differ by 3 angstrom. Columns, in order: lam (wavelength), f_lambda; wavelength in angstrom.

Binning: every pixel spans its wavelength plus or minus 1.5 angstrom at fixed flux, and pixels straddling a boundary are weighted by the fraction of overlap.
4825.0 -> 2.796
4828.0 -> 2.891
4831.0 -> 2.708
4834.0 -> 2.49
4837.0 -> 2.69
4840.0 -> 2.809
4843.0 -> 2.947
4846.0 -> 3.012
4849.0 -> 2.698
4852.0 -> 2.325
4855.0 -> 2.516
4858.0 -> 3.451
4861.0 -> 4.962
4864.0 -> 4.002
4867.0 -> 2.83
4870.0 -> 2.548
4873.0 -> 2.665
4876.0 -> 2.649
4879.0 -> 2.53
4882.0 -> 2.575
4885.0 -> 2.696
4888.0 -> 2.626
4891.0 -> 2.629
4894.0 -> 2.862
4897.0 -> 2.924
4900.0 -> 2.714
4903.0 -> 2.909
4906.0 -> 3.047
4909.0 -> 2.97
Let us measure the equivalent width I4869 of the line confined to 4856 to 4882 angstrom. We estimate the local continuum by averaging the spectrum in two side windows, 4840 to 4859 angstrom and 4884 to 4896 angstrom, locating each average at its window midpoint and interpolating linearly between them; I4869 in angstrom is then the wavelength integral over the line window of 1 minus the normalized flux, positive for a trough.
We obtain -3.7 angstrom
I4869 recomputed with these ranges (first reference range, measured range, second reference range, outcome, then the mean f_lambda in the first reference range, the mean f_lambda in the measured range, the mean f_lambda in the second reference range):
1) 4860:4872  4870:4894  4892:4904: 4.0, 3.49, 2.63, 2.84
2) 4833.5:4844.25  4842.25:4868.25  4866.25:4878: -4.8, 2.75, 3.2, 2.66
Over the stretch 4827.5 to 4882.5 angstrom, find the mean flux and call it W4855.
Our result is 2.92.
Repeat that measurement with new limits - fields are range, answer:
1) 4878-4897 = 2.68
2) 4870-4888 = 2.62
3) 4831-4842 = 2.68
